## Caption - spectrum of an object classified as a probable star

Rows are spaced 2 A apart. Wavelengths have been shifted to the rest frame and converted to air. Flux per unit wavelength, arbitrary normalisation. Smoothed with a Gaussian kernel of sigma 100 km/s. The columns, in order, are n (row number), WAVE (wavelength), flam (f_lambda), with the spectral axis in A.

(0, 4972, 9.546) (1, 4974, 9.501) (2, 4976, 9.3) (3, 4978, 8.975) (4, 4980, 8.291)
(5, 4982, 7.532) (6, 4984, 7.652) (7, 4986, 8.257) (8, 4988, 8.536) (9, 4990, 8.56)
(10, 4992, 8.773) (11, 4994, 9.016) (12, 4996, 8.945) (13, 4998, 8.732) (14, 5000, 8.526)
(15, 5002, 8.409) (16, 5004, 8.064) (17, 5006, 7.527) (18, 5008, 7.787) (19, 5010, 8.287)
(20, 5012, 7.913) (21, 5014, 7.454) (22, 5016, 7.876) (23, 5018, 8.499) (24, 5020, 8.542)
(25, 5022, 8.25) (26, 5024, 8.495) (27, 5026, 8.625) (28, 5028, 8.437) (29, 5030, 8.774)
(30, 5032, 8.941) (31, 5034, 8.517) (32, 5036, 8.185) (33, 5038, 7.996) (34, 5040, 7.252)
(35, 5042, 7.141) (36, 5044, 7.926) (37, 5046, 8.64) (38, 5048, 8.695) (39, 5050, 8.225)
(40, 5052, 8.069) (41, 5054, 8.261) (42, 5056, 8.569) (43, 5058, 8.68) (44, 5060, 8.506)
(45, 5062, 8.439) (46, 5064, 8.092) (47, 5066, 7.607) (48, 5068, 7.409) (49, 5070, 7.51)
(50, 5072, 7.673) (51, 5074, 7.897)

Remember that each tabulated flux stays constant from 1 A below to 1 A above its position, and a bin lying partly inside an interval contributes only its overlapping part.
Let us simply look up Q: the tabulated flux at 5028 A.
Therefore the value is 8.437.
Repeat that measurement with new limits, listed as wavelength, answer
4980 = 8.291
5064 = 8.092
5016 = 7.876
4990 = 8.56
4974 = 9.501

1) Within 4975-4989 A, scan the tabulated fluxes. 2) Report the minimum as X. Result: 7.532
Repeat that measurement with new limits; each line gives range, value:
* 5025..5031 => 8.437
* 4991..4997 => 8.773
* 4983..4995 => 7.652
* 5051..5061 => 8.069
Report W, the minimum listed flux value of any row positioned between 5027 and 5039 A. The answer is 7.996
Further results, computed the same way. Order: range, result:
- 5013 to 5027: 7.454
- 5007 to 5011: 7.787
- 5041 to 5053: 7.141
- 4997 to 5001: 8.526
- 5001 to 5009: 7.527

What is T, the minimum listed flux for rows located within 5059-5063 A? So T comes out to 8.439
